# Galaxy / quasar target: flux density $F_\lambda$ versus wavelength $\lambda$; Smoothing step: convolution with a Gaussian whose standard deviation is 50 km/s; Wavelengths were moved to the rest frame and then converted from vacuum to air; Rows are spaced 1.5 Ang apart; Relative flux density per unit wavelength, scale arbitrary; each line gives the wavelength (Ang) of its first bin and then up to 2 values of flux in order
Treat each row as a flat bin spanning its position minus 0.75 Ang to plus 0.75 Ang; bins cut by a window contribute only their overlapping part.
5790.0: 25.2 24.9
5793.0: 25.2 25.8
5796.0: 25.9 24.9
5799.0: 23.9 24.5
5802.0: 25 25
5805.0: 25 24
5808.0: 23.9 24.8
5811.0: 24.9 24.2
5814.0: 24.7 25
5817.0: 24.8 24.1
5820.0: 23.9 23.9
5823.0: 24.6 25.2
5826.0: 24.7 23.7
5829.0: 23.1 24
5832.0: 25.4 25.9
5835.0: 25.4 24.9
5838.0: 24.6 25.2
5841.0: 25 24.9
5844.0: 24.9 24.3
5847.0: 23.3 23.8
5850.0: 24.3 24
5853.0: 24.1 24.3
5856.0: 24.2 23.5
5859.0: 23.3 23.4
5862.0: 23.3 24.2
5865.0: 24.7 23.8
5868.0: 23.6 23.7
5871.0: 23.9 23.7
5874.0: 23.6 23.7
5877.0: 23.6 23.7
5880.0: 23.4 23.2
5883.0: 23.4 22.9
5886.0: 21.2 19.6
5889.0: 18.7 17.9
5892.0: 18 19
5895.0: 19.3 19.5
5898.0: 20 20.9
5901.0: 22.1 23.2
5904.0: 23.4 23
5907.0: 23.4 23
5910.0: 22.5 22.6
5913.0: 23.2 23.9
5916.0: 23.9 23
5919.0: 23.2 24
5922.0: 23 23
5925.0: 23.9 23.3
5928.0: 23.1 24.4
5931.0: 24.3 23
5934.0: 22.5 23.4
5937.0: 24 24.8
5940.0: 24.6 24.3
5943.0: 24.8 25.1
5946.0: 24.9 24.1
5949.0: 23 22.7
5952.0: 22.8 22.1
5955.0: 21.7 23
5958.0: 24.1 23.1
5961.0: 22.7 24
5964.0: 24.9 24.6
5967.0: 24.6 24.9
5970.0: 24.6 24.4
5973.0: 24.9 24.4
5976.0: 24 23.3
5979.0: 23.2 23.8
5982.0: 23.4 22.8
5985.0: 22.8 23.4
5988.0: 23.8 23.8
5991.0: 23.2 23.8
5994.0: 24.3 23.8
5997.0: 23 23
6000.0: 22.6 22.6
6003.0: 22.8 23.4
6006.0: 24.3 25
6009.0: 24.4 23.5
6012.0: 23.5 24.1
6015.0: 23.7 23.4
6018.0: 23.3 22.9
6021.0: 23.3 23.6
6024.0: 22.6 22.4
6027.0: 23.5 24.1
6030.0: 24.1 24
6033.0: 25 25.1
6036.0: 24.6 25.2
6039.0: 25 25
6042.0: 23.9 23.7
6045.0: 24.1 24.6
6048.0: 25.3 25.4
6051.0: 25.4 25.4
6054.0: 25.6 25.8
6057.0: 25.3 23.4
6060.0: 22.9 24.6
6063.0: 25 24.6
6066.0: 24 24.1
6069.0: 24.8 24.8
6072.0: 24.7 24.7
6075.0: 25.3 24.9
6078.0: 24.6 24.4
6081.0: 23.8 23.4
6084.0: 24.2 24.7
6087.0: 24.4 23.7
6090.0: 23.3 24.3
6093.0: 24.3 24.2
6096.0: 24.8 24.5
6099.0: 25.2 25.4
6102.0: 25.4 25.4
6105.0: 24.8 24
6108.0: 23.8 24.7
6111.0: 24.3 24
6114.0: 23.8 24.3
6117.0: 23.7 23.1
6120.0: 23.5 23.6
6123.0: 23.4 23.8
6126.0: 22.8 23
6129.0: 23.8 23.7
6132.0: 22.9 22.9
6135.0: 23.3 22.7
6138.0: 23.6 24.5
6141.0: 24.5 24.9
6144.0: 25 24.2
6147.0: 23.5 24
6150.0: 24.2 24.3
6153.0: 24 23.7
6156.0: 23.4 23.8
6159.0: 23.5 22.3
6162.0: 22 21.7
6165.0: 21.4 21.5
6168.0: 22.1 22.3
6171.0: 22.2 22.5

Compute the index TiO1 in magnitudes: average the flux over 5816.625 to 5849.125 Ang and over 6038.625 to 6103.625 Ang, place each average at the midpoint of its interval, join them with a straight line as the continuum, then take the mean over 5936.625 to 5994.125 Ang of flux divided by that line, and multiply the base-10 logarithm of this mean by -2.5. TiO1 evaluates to 0.03 mag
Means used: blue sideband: 24.5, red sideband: 24.6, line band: 23.8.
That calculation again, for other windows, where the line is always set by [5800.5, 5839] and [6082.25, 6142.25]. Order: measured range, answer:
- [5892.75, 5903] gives 0.190 mag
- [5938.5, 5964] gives 0.031 mag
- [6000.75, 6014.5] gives 0.022 mag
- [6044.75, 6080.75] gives -0.028 mag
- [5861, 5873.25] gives 0.029 mag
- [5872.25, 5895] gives 0.136 mag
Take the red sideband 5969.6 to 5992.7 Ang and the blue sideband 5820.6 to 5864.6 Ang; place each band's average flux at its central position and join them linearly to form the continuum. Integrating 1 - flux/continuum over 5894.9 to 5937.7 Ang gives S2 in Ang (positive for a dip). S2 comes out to 2.0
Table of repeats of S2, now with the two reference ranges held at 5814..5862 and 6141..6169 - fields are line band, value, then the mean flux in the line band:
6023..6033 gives 0.1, 23.6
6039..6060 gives -1.0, 24.8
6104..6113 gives -0.3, 24.3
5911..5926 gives 0.4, 23.4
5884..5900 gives 3.0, 19.7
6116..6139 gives 0.1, 23.3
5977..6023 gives 0.7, 23.5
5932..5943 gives 0.1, 23.9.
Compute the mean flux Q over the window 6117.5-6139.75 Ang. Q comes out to 23.4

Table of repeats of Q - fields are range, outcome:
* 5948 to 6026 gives 23.5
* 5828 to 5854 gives 24.5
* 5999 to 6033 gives 23.5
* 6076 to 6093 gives 24.2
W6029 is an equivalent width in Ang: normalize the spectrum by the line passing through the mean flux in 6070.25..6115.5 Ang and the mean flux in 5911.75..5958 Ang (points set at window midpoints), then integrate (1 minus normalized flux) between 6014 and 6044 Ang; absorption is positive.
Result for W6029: 0.21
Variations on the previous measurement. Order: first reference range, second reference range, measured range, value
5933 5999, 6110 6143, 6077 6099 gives -0.5 Ang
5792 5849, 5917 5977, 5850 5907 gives 4.1 Ang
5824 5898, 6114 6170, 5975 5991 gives -0.1 Ang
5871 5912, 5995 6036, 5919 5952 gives -1.9 Ang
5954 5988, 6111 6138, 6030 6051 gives -1.0 Ang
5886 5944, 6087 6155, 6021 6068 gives -1.9 Ang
